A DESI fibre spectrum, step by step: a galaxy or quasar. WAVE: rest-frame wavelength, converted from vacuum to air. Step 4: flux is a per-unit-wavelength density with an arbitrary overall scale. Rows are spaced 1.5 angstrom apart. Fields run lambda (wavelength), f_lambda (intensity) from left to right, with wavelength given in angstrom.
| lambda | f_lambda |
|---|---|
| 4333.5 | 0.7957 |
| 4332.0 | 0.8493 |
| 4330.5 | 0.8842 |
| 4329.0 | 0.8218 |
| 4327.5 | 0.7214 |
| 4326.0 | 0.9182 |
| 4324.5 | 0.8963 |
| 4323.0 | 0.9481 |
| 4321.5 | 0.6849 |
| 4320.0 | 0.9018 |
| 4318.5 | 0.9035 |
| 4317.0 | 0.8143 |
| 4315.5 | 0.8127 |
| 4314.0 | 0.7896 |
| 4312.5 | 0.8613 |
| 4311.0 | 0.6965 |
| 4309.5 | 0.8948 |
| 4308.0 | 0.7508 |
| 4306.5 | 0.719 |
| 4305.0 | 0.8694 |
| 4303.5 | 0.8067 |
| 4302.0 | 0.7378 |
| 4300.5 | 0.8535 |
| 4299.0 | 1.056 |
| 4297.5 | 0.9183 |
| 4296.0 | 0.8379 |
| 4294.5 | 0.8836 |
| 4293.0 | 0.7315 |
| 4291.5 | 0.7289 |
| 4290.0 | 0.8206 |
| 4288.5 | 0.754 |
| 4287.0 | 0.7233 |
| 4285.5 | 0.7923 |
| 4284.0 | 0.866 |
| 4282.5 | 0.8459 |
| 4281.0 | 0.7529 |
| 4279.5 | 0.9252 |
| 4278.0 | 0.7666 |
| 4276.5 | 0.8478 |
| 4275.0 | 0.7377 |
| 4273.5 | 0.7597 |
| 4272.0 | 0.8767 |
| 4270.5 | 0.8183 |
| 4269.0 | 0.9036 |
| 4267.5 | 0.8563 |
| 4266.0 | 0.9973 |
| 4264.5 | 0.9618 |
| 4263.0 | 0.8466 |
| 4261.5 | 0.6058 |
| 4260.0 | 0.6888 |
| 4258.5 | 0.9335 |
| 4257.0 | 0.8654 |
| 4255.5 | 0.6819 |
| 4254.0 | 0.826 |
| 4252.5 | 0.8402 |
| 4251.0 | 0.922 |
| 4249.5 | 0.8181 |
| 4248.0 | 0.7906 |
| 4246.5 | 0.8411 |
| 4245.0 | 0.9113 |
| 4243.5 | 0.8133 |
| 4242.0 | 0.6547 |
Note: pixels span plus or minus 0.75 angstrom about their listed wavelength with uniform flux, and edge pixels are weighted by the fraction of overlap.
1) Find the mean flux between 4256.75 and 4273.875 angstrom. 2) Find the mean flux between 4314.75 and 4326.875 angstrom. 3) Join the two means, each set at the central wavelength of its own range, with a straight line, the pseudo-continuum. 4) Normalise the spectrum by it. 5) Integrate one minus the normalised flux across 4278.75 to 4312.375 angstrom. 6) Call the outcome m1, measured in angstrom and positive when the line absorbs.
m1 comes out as 1.4 angstrom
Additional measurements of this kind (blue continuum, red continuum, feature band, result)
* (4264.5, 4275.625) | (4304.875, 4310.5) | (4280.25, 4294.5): 0.8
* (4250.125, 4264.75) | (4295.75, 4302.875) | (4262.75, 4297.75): 0.8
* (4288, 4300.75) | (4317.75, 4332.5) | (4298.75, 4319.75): 0.6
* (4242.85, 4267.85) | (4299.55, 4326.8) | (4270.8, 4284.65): 0.2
